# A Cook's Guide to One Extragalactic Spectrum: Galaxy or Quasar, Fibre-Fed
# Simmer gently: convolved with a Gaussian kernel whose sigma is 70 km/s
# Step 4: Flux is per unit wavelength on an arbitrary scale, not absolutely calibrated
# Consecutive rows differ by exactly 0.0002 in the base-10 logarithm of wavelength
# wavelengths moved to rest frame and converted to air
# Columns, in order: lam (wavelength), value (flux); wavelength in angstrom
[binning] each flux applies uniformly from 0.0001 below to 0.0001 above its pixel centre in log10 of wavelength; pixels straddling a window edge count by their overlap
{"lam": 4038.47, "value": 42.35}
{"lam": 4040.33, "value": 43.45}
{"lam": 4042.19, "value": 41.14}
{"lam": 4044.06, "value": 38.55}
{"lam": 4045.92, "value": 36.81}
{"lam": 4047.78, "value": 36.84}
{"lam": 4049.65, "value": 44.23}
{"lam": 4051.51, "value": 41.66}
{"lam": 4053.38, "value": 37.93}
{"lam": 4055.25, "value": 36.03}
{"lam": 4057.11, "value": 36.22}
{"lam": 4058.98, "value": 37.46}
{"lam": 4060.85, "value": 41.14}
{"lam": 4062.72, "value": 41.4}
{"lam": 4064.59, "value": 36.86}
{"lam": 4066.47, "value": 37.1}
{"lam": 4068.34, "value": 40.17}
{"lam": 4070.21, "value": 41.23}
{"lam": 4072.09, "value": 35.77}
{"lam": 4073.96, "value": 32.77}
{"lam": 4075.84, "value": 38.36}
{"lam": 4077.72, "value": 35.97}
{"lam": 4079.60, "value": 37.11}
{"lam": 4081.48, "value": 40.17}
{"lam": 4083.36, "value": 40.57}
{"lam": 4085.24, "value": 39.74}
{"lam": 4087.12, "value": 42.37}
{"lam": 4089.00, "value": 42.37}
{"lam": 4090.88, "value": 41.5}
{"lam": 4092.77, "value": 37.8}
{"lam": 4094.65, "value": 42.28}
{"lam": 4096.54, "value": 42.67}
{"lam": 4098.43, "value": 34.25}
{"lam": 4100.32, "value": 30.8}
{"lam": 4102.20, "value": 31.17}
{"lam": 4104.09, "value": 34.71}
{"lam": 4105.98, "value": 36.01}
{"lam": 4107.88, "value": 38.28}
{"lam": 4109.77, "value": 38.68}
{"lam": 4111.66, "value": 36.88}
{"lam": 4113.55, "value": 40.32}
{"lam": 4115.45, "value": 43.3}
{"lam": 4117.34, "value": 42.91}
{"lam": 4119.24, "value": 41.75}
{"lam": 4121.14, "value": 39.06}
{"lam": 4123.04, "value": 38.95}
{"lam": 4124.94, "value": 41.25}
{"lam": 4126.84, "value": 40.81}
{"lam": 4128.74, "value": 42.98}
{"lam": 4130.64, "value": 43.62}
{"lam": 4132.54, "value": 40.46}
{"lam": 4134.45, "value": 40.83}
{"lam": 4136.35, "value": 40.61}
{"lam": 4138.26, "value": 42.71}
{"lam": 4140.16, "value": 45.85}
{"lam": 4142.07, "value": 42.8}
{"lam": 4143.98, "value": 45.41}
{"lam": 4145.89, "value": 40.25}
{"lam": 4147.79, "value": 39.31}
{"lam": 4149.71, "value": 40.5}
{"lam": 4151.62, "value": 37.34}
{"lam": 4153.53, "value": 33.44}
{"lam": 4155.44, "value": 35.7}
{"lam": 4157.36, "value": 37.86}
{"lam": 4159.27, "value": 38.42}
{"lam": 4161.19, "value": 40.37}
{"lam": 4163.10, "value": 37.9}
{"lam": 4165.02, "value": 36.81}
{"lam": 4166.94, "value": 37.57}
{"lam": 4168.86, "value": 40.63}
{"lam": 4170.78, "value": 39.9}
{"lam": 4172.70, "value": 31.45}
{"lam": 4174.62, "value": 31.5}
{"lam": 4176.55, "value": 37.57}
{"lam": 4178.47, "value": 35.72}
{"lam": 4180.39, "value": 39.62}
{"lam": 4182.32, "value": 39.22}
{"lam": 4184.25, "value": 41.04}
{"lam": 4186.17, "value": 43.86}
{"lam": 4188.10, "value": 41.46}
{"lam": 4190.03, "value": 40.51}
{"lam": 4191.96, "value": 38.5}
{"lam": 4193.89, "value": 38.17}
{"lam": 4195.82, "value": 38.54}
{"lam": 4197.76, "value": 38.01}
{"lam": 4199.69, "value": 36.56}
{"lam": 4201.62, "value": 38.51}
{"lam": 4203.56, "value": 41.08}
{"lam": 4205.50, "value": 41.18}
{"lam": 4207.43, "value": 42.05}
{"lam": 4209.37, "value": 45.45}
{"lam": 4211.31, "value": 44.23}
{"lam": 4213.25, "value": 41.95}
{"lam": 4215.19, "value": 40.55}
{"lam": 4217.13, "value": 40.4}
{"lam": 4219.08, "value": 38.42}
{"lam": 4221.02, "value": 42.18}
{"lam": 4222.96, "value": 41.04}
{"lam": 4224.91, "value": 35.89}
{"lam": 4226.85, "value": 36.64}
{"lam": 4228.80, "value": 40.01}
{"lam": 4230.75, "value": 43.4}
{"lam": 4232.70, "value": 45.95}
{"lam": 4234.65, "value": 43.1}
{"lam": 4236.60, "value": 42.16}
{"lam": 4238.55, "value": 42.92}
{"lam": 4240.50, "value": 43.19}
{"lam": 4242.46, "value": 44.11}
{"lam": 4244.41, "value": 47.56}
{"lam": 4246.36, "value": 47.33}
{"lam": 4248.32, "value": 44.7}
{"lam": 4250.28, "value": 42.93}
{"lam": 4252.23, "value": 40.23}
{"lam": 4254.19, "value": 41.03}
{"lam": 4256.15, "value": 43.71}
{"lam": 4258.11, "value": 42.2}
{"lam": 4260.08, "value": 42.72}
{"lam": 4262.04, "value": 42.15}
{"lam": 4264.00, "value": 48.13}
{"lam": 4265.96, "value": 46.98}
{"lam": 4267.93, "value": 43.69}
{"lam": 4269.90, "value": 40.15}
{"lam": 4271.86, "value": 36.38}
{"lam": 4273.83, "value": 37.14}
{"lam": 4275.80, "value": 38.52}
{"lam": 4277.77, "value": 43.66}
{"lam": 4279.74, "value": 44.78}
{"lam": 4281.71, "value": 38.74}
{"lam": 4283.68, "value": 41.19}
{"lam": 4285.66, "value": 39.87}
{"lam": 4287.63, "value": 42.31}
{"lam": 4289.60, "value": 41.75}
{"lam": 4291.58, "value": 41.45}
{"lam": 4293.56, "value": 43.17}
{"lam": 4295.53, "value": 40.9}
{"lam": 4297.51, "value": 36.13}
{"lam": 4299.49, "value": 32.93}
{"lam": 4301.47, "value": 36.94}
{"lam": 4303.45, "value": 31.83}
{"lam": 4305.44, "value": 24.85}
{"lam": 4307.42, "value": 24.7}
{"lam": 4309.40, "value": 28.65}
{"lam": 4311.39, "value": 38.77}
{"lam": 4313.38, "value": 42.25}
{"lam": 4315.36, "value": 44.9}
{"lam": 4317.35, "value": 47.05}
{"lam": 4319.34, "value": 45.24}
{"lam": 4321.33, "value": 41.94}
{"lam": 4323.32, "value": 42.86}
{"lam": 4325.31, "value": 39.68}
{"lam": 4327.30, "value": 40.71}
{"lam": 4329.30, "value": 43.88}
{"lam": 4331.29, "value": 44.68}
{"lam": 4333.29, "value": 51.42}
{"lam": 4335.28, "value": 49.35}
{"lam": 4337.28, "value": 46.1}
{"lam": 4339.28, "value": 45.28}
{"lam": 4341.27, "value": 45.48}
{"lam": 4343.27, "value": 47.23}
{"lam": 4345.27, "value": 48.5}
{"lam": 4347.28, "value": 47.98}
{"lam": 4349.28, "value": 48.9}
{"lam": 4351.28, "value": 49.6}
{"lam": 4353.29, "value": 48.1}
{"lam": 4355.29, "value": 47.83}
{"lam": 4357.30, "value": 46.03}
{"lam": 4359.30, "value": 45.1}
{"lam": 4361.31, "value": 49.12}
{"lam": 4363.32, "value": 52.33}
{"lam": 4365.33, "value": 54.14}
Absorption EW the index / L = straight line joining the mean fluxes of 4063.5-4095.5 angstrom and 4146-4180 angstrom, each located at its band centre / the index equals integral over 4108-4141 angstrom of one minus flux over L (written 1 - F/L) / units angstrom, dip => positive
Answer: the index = -2.68 angstrom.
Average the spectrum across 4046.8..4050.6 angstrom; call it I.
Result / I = 40.5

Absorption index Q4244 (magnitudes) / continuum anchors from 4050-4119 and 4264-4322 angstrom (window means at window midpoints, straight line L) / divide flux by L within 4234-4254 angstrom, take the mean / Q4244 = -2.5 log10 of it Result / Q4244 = -0.121 mag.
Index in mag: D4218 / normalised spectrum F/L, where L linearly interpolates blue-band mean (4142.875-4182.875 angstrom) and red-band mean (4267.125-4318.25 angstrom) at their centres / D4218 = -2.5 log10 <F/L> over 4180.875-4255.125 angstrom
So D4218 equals -0.09 mag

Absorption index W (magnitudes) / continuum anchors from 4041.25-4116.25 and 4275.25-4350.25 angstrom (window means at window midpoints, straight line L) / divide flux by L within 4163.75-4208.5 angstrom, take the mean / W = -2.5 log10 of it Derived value 0.032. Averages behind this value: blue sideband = 38.5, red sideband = 41.5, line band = 38.7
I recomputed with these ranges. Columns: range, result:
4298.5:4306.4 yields 31.6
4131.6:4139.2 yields 41.1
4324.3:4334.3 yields 44.1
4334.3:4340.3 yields 46.9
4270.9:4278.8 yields 38.9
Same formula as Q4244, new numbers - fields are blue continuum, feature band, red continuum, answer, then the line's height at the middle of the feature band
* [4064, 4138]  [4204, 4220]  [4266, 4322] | -0.07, 39.1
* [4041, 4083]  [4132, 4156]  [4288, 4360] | -0.02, 39.7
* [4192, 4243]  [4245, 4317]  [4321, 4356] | 0.09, 43.7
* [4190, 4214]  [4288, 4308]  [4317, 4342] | 0.21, 43.7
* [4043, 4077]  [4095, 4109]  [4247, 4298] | 0.10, 39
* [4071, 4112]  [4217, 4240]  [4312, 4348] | 0.02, 42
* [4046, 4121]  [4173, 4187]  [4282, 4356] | 0.06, 40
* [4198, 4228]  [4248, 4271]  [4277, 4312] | -0.12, 38.6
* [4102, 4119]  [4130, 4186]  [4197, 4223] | 0.01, 39.6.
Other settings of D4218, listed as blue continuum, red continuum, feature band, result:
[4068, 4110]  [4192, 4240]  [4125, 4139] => -0.074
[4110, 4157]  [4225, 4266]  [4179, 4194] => 0.041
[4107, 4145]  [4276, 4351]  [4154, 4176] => 0.122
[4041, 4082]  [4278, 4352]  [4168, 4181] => 0.095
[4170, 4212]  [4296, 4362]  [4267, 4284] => 0.022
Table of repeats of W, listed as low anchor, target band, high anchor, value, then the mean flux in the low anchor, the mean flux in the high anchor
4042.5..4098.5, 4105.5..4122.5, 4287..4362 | 0.00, 39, 42.5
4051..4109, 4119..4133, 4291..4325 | -0.08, 38.1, 37.9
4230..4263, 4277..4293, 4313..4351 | 0.07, 43.5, 45.6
